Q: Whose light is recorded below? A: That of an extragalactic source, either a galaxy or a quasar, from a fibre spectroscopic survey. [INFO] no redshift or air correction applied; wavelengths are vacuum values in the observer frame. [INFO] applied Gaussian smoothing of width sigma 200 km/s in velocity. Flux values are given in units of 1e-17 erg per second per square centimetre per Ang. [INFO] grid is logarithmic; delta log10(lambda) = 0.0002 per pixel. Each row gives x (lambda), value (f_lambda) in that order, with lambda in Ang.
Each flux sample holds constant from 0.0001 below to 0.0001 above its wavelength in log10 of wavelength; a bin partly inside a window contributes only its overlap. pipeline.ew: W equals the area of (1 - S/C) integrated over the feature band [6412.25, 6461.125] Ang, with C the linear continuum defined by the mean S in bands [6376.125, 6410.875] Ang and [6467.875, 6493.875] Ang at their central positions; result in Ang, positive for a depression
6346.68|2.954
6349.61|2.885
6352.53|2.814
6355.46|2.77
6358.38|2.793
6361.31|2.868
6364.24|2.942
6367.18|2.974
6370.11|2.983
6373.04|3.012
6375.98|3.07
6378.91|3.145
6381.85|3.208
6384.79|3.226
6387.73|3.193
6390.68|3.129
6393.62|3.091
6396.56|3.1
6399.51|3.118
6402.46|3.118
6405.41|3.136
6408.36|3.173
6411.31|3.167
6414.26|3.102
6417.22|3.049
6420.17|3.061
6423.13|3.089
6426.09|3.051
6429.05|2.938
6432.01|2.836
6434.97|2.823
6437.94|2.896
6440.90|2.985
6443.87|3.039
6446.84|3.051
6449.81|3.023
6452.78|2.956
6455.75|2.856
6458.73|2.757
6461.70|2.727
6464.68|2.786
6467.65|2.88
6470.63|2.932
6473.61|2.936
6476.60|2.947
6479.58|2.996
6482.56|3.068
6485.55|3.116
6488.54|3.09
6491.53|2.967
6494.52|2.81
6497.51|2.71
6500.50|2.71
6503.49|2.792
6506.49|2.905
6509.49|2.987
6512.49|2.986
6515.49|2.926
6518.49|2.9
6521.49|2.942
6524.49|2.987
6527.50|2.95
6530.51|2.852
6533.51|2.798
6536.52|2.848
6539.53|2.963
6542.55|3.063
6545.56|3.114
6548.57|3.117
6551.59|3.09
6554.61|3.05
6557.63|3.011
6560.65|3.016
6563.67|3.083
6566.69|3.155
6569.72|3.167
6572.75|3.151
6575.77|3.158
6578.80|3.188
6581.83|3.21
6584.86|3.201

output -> 1.7 Ang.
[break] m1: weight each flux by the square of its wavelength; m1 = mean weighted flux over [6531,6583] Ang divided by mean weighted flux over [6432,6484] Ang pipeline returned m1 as 1.08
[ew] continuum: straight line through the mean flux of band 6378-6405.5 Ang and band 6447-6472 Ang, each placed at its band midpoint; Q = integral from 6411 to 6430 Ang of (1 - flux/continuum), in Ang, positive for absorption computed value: -0.2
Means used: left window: 3.15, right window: 2.87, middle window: 3.06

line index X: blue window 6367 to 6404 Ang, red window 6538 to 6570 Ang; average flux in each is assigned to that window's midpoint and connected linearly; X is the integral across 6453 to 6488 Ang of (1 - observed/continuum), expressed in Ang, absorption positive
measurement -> 2.0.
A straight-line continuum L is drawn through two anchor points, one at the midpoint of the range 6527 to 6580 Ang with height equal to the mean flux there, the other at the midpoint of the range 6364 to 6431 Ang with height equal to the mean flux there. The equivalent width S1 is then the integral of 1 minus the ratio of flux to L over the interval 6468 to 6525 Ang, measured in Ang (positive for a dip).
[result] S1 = 2.4 Ang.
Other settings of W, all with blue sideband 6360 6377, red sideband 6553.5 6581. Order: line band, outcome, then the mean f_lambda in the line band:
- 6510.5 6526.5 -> 0.7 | 2.95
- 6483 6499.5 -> 0.6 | 2.94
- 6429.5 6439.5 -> 0.5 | 2.86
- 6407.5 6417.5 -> -0.4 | 3.13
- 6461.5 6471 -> 0.6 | 2.83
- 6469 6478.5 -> 0.3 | 2.94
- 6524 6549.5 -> 1.1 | 2.96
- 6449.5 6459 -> 0.4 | 2.9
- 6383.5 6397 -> -0.7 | 3.15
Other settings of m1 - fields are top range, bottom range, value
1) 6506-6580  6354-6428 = 1.03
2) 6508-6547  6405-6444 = 1.01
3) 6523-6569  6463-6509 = 1.05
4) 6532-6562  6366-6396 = 1.02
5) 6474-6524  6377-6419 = 0.96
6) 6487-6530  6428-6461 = 1.01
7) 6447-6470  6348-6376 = 1.02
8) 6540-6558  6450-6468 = 1.11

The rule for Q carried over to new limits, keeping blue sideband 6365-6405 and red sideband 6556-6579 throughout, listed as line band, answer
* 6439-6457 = 0.7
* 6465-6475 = 0.7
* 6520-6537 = 1.2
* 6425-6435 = 0.6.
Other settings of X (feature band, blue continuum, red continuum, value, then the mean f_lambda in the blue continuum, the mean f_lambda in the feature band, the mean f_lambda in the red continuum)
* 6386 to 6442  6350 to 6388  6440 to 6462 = -1.8 Ang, 2.99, 3.06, 2.93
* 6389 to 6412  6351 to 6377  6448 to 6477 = -1.8 Ang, 2.91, 3.13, 2.88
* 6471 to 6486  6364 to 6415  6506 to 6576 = 0.2 Ang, 3.11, 3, 3.01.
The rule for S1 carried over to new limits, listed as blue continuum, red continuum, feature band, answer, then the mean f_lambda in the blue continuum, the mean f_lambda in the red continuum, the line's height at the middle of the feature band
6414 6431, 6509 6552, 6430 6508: 2.6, 3.04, 2.96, 3.01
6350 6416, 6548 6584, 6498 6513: 1.2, 3.05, 3.12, 3.1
